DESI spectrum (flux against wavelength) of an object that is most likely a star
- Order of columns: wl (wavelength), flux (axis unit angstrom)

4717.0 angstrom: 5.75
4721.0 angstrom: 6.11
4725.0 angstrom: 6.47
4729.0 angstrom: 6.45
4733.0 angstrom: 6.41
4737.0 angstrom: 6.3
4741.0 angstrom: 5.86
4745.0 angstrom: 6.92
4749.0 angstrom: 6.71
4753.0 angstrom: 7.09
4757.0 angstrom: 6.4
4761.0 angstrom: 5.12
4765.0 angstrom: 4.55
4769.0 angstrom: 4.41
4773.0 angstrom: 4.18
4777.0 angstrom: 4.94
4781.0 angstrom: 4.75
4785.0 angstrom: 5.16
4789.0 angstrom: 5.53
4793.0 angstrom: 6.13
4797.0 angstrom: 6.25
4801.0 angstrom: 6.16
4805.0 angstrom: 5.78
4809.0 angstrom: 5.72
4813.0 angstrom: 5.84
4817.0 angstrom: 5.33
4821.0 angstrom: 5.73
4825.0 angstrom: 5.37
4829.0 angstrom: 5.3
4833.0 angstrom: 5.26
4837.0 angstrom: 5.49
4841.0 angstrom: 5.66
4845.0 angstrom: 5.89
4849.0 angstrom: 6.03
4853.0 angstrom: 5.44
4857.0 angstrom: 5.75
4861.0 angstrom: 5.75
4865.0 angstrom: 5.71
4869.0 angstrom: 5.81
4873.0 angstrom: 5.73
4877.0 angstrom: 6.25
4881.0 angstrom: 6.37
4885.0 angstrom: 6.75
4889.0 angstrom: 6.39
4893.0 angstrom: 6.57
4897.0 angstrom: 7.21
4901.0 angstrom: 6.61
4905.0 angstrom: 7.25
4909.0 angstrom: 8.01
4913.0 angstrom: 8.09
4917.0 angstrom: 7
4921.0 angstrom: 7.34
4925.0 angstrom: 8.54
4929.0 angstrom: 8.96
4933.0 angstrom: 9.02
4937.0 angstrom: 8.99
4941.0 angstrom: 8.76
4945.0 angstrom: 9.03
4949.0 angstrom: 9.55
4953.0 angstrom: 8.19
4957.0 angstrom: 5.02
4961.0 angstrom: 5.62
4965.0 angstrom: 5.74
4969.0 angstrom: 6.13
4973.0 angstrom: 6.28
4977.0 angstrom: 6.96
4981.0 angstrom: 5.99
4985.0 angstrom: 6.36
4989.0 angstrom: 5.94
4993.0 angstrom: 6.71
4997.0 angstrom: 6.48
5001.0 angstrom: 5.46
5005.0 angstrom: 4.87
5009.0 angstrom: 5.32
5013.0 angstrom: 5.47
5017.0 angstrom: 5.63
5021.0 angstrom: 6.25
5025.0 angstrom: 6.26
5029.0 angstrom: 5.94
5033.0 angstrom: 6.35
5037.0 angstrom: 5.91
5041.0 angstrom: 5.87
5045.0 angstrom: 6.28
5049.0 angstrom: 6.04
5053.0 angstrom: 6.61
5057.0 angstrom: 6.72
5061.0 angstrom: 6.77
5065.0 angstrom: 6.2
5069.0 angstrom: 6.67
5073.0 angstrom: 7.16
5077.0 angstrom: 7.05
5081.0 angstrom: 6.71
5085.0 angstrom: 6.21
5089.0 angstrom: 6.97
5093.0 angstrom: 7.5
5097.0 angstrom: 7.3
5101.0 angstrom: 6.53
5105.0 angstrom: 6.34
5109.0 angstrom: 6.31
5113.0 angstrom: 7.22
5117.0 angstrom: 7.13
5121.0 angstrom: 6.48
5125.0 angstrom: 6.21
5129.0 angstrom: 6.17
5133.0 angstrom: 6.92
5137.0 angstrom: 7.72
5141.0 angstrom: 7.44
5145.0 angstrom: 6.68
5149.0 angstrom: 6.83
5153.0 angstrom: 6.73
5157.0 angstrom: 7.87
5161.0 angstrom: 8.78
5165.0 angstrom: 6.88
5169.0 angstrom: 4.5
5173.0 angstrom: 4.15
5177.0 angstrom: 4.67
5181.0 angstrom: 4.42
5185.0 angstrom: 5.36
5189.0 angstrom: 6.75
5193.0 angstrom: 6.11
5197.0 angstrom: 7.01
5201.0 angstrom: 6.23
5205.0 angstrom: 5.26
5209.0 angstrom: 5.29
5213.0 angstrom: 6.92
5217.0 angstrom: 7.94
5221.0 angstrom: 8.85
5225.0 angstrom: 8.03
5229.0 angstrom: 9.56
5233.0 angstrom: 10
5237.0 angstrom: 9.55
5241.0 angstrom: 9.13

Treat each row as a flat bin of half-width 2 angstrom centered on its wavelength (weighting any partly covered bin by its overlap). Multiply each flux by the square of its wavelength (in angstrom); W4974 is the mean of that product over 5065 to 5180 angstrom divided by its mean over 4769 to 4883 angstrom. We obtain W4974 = 1.3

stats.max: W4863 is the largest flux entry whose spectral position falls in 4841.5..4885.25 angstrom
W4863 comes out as 6.75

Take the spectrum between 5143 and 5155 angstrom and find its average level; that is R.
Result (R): 6.75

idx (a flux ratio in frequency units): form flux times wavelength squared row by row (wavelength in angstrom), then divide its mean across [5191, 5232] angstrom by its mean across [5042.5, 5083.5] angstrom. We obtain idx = 1.2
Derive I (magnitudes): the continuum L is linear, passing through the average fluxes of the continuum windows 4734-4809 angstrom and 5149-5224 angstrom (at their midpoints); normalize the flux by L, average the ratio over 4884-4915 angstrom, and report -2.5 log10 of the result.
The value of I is -0.205 mag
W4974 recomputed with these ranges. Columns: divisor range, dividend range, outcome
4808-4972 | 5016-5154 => 1.07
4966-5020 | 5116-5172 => 1.21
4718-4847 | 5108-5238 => 1.40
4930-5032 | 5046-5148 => 1.06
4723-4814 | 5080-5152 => 1.36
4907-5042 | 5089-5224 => 1.04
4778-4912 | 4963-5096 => 1.13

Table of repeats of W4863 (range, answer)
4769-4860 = 6.25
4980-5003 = 6.71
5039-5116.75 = 7.5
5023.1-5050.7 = 6.35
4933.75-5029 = 9.55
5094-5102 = 7.3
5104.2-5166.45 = 8.78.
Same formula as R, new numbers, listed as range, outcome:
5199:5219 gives 6.33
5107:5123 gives 6.79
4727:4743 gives 6.25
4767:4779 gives 4.51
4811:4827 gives 5.57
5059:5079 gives 6.77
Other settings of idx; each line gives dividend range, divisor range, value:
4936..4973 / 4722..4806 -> 1.37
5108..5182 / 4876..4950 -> 0.92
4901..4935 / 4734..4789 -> 1.52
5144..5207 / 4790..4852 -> 1.23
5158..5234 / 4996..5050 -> 1.22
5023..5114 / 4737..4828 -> 1.31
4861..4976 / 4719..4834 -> 1.32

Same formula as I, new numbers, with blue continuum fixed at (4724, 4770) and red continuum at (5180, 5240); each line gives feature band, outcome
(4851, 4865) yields 0.127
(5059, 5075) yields 0.028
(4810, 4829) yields 0.132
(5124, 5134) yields 0.101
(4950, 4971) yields 0.052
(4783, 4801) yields 0.070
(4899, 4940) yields -0.223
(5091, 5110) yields 0.022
